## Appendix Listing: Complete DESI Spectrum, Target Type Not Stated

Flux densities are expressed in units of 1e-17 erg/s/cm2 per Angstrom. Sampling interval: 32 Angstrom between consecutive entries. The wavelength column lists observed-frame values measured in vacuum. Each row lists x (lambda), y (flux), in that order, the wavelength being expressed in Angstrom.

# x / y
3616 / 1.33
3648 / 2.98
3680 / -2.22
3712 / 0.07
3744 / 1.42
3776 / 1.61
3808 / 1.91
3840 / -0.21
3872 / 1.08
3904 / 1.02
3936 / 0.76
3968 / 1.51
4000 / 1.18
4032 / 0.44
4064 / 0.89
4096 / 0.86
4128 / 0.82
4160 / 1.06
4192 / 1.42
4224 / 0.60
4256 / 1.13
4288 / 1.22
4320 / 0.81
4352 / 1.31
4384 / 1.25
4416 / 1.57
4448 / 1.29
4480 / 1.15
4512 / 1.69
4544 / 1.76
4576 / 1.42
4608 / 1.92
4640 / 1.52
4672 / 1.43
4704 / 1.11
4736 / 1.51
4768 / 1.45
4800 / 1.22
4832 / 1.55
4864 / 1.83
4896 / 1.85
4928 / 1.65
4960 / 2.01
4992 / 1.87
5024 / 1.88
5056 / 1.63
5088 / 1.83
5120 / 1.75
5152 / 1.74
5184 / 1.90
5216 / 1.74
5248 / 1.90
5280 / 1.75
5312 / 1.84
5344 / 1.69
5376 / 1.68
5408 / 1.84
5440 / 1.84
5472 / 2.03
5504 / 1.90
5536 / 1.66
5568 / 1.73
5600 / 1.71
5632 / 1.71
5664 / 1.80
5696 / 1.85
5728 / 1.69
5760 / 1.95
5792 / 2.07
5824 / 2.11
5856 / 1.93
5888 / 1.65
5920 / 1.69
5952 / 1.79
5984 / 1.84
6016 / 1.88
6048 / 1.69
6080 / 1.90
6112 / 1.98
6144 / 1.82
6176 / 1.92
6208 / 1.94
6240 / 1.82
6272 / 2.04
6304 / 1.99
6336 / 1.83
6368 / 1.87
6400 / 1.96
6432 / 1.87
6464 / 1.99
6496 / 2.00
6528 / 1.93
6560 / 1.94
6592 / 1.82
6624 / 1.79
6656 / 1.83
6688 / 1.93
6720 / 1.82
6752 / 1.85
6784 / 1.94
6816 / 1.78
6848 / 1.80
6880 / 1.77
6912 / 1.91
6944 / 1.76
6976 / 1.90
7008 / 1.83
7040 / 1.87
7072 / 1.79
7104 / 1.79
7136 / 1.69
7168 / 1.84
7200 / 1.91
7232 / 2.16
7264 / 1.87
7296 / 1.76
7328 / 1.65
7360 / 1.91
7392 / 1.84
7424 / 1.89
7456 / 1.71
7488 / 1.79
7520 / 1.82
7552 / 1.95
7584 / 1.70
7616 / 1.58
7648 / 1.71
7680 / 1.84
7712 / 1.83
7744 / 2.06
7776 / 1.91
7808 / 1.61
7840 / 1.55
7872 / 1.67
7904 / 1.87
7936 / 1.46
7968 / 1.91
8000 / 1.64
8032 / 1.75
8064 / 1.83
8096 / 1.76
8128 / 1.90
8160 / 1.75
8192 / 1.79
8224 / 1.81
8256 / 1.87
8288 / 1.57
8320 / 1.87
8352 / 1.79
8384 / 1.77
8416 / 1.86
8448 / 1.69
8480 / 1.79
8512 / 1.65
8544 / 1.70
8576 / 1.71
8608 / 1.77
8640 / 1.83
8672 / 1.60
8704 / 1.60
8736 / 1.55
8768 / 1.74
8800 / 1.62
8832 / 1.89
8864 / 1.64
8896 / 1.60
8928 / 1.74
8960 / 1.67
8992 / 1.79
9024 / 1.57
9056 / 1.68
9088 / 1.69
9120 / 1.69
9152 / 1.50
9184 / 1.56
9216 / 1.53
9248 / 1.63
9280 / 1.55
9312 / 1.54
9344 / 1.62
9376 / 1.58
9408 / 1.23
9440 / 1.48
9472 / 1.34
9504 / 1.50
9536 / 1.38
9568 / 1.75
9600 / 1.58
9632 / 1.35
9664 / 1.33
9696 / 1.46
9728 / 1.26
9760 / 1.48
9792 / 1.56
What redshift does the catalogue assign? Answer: 0.10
